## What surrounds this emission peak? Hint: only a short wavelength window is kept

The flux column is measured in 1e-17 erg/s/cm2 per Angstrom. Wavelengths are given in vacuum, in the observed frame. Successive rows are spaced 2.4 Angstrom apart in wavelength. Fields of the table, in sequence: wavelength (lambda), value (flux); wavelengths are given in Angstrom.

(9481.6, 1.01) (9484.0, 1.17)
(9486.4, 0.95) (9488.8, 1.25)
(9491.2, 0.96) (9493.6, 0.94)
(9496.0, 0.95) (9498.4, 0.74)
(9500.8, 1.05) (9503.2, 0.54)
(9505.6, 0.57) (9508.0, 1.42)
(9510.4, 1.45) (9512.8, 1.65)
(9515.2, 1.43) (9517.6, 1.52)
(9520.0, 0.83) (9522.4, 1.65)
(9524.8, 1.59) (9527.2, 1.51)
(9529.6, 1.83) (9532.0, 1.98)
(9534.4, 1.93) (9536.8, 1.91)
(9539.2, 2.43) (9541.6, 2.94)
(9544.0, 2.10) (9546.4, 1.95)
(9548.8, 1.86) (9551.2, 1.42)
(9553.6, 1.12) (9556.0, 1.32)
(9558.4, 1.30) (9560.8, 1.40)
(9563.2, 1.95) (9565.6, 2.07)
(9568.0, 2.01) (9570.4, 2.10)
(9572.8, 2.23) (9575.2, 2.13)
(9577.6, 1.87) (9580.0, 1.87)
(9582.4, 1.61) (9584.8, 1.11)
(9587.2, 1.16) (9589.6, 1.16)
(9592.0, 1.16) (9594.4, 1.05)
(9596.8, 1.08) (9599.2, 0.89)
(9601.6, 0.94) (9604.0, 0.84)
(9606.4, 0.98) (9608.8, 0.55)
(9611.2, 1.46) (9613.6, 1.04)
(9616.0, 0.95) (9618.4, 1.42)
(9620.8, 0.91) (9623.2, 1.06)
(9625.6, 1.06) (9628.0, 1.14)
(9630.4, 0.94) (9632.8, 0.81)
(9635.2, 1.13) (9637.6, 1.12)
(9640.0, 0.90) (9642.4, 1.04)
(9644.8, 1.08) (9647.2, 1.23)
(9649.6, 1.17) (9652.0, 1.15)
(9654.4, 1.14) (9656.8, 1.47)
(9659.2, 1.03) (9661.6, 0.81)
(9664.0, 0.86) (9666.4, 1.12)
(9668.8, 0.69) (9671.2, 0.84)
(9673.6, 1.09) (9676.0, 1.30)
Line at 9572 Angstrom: [N II] 6583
